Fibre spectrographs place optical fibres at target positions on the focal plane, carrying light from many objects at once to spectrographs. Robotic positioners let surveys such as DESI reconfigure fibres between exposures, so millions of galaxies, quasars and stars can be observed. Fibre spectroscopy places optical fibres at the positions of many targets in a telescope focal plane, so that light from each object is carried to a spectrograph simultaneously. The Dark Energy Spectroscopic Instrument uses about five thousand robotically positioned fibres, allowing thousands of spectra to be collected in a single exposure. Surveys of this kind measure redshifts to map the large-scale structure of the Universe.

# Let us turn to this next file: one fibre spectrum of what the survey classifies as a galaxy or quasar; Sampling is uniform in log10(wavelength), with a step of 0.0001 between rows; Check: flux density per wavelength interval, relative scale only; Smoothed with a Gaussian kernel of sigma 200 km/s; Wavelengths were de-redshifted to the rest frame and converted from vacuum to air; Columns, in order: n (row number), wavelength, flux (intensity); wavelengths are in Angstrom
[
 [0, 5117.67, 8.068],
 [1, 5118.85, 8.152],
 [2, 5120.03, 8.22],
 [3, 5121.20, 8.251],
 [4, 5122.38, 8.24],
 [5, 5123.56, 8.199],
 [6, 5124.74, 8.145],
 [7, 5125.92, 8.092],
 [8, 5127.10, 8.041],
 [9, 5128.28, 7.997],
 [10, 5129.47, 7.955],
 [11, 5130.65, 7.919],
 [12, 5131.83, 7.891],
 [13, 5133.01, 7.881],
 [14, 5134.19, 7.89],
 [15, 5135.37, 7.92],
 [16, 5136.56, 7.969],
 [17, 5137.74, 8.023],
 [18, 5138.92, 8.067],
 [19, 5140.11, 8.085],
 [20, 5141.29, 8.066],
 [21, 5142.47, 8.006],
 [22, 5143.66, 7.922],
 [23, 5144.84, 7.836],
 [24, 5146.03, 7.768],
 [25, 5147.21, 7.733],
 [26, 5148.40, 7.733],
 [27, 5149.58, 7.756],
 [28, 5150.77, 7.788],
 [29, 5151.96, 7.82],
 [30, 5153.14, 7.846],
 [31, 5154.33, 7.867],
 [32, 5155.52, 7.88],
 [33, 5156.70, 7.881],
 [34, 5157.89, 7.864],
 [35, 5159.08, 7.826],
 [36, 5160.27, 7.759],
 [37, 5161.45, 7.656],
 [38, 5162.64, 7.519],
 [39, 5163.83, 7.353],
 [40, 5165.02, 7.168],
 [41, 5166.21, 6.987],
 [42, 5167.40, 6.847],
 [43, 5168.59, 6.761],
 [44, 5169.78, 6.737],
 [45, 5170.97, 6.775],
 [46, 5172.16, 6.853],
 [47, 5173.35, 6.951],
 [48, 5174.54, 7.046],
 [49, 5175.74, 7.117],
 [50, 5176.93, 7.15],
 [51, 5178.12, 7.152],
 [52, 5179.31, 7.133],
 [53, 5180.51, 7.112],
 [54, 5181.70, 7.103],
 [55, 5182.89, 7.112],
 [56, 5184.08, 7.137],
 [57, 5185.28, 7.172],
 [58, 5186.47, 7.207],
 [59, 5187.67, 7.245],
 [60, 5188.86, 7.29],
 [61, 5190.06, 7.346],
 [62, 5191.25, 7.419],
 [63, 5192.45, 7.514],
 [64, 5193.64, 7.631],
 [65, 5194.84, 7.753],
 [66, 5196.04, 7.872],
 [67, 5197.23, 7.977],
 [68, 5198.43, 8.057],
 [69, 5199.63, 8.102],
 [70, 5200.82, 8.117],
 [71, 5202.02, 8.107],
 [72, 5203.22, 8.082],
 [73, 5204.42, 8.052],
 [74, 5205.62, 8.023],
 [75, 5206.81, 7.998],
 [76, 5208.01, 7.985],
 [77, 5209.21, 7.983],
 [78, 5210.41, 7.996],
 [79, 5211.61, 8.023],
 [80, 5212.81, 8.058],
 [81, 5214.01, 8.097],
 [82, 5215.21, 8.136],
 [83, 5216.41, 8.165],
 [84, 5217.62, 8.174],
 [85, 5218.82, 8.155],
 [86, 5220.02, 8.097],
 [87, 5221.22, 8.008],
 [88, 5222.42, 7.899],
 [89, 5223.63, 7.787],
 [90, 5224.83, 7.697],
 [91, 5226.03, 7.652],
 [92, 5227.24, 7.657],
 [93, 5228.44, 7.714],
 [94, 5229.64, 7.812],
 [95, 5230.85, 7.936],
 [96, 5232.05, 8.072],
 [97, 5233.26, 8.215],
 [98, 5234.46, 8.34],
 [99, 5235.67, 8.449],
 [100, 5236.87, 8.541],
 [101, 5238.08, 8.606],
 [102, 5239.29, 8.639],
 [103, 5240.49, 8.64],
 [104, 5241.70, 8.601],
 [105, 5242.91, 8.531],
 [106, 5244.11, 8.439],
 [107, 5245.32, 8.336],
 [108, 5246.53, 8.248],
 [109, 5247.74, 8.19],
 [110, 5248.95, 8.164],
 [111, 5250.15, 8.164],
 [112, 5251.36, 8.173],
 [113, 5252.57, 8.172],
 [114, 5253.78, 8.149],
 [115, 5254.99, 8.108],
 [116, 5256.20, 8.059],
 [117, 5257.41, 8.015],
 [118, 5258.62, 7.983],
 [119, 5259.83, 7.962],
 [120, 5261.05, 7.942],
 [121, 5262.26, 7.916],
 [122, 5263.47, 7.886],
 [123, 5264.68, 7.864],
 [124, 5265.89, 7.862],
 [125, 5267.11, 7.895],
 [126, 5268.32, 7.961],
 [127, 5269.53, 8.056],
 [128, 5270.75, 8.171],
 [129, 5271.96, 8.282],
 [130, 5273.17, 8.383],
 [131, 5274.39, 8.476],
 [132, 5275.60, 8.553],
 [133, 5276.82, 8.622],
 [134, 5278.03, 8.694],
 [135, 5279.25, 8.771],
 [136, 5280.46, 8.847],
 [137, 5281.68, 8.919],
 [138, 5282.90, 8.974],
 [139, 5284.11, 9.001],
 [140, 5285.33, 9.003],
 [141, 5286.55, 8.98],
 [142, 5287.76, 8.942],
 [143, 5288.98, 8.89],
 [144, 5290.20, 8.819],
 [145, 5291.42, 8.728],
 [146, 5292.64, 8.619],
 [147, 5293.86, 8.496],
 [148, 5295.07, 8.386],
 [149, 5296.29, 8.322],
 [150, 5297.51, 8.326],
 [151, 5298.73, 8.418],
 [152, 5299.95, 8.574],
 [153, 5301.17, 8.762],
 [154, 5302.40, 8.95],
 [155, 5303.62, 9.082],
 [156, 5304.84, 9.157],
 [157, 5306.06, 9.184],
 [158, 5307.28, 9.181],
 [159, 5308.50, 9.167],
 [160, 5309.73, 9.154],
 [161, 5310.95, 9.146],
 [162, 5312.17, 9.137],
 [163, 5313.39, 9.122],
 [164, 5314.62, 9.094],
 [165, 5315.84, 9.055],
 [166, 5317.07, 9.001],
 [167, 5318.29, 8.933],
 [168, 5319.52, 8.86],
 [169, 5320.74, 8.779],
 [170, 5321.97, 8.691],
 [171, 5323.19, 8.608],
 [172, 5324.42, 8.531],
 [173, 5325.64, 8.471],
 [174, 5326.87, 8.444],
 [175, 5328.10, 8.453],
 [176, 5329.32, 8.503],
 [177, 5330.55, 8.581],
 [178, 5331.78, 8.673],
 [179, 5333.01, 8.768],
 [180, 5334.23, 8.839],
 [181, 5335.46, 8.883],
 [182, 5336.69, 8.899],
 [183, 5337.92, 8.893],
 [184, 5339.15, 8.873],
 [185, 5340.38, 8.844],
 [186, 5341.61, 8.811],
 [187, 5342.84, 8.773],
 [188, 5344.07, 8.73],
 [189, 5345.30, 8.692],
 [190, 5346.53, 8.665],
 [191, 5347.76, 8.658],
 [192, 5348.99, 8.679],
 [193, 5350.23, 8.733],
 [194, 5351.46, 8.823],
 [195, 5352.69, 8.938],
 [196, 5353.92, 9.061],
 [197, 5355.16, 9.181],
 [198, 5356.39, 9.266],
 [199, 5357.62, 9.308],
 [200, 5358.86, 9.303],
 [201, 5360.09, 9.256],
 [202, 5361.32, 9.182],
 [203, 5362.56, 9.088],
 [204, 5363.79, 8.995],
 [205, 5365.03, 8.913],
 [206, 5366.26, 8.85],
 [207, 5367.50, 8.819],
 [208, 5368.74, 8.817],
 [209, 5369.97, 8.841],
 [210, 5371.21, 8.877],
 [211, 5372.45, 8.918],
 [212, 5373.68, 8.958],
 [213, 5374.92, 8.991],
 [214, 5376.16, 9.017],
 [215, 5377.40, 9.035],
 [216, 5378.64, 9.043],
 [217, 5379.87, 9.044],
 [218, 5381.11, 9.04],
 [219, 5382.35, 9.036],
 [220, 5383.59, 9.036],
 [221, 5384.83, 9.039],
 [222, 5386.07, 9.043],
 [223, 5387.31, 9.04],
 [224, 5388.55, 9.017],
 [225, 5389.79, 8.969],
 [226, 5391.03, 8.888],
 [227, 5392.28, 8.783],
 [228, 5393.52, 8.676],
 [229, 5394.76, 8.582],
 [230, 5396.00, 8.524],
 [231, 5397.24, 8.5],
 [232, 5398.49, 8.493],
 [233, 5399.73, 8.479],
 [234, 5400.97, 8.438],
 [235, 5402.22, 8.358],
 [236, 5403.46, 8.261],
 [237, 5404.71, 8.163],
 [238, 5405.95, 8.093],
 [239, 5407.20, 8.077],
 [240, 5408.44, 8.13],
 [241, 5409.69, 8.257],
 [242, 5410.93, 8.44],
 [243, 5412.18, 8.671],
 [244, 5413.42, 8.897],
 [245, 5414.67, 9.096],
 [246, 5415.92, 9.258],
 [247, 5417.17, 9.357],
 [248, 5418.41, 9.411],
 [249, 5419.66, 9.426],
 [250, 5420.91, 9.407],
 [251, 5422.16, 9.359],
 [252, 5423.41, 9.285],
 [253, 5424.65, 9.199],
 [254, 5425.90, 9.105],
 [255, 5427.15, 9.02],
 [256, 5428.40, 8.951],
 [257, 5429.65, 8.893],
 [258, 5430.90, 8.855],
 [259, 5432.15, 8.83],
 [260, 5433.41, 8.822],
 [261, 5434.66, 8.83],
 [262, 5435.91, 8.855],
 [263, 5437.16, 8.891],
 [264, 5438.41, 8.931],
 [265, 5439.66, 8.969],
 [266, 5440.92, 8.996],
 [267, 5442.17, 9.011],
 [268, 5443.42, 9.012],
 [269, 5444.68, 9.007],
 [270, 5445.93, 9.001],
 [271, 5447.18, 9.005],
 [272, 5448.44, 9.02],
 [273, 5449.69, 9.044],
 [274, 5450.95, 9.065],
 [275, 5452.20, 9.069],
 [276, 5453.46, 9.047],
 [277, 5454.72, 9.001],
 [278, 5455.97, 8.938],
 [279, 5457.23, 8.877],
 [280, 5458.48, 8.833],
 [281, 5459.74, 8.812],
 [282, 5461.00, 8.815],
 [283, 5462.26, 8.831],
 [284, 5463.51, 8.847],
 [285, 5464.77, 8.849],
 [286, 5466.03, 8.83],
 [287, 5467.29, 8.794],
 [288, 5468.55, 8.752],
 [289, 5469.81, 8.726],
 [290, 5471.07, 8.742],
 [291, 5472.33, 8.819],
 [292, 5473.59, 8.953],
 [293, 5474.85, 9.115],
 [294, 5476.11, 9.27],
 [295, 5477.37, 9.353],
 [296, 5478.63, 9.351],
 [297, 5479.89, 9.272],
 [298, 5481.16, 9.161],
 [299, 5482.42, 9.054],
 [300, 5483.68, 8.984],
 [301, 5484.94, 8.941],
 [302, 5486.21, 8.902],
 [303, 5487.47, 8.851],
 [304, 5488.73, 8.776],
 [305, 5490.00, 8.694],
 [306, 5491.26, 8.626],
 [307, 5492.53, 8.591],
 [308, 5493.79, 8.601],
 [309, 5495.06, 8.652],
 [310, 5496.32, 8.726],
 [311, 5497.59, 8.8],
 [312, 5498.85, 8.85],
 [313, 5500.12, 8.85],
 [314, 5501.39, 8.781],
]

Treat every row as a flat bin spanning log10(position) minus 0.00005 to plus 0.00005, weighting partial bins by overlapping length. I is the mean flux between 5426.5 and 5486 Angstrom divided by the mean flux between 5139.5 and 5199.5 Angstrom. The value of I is 1.20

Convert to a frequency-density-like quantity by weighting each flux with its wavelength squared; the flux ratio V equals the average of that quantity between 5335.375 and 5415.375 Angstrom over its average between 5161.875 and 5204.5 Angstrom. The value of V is 1.29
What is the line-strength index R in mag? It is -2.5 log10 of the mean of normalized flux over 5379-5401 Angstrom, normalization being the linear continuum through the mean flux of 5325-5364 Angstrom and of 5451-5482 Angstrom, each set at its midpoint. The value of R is 0.01 mag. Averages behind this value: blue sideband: 8.85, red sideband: 8.96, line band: 8.83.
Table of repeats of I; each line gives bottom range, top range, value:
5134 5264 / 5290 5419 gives 1.13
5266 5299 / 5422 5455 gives 1.05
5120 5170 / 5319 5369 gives 1.13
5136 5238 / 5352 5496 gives 1.16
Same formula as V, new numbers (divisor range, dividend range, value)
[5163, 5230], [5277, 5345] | 1.21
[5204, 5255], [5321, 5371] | 1.13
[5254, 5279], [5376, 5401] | 1.14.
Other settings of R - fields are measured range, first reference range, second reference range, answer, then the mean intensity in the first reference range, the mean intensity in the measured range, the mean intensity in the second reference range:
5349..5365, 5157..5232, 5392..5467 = -0.08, 7.6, 9.07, 8.84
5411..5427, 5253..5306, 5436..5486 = -0.04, 8.47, 9.17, 8.97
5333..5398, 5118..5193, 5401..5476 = -0.05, 7.61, 8.91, 8.88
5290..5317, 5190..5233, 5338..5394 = -0.04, 7.93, 8.86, 8.95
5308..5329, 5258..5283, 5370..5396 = -0.04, 8.27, 8.85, 8.94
